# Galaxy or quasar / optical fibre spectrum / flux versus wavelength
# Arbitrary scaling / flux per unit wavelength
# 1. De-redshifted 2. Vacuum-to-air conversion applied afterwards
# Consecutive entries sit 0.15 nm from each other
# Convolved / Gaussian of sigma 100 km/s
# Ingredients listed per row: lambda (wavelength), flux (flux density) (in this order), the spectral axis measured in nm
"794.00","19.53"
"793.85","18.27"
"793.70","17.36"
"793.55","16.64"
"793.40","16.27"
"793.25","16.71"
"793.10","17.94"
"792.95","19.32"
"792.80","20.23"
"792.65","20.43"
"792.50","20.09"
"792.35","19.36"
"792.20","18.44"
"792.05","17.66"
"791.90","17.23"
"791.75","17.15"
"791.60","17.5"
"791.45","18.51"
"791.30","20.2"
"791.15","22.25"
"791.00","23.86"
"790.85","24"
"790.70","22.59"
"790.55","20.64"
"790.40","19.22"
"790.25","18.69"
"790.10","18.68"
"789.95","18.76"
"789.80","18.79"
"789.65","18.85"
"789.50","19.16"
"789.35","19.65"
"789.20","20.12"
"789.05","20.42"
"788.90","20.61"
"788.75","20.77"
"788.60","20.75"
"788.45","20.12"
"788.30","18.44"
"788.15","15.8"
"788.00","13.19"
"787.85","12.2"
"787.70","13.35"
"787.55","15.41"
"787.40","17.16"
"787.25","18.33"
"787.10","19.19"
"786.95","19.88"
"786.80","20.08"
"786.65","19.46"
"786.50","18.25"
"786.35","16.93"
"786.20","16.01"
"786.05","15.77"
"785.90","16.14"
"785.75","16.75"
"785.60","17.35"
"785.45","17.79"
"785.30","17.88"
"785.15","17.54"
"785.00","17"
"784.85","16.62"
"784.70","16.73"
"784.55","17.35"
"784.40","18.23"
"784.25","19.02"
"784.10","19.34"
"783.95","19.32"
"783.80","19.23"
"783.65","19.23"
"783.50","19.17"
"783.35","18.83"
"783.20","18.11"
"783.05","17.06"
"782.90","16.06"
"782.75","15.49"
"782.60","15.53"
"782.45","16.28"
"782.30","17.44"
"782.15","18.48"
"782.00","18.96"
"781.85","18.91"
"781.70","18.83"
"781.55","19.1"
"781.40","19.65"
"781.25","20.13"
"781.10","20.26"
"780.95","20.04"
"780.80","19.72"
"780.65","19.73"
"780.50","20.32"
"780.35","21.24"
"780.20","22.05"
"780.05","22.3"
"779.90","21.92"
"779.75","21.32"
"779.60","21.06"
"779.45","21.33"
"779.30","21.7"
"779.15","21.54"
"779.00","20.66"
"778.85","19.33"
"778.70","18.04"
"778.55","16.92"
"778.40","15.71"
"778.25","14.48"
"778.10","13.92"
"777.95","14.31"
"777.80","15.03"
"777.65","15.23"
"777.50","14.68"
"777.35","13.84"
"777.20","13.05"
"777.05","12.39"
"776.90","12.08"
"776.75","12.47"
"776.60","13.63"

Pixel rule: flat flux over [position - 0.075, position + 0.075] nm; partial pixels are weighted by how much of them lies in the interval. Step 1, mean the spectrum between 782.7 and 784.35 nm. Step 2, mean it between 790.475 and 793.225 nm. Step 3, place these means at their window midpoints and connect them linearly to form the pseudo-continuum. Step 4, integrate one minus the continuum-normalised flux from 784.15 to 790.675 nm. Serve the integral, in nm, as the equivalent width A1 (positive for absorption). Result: 0.34 nm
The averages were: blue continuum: 18.3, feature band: 18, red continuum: 19.8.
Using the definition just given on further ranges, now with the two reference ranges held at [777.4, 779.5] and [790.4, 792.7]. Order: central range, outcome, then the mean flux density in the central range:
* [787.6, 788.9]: 0.15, 17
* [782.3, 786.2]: 0.21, 17.5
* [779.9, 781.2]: -0.23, 20.8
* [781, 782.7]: -0.05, 18.5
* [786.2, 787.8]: 0.12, 17.6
